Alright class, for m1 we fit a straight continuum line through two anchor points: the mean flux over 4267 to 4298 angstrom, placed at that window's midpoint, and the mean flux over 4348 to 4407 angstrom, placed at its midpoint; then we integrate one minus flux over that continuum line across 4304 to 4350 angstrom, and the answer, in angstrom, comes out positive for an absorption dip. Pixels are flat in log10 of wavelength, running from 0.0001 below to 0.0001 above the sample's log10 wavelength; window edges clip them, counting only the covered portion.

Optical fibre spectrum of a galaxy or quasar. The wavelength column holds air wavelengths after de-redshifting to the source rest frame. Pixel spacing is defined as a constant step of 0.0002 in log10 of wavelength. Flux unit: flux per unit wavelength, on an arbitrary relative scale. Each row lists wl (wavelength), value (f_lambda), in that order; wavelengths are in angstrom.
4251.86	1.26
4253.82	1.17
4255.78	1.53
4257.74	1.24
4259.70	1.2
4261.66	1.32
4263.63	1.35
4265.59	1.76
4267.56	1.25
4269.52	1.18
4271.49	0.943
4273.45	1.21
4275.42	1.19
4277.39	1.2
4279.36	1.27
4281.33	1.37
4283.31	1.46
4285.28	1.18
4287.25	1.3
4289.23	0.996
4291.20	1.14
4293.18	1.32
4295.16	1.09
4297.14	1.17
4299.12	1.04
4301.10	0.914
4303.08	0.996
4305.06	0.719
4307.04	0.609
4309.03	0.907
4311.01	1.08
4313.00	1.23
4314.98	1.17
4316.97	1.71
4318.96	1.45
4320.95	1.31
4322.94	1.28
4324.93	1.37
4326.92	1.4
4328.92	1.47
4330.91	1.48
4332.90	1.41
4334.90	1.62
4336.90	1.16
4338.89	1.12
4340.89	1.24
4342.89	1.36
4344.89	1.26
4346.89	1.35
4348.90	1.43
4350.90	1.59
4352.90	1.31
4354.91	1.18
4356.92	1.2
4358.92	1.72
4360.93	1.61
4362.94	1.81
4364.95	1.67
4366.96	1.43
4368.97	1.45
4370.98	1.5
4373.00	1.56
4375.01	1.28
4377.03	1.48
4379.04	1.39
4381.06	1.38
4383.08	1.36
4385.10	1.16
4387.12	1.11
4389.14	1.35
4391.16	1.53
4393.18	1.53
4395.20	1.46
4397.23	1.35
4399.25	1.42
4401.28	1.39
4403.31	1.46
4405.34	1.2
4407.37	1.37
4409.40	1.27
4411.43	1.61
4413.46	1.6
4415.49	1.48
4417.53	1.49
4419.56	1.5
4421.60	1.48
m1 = 1.47 angstrom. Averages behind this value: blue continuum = 1.2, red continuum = 1.42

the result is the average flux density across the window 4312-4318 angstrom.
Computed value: 1.37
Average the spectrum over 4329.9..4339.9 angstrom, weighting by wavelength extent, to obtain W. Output 1.36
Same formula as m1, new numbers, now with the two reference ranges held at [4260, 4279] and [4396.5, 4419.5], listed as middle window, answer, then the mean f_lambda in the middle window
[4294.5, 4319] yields 4.5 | 1.07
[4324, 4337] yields -1.0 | 1.43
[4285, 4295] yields 0.8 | 1.18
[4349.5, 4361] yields -0.5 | 1.42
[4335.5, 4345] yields 0.7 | 1.24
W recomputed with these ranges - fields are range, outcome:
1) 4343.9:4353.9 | 1.39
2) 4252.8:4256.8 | 1.35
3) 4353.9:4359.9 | 1.36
